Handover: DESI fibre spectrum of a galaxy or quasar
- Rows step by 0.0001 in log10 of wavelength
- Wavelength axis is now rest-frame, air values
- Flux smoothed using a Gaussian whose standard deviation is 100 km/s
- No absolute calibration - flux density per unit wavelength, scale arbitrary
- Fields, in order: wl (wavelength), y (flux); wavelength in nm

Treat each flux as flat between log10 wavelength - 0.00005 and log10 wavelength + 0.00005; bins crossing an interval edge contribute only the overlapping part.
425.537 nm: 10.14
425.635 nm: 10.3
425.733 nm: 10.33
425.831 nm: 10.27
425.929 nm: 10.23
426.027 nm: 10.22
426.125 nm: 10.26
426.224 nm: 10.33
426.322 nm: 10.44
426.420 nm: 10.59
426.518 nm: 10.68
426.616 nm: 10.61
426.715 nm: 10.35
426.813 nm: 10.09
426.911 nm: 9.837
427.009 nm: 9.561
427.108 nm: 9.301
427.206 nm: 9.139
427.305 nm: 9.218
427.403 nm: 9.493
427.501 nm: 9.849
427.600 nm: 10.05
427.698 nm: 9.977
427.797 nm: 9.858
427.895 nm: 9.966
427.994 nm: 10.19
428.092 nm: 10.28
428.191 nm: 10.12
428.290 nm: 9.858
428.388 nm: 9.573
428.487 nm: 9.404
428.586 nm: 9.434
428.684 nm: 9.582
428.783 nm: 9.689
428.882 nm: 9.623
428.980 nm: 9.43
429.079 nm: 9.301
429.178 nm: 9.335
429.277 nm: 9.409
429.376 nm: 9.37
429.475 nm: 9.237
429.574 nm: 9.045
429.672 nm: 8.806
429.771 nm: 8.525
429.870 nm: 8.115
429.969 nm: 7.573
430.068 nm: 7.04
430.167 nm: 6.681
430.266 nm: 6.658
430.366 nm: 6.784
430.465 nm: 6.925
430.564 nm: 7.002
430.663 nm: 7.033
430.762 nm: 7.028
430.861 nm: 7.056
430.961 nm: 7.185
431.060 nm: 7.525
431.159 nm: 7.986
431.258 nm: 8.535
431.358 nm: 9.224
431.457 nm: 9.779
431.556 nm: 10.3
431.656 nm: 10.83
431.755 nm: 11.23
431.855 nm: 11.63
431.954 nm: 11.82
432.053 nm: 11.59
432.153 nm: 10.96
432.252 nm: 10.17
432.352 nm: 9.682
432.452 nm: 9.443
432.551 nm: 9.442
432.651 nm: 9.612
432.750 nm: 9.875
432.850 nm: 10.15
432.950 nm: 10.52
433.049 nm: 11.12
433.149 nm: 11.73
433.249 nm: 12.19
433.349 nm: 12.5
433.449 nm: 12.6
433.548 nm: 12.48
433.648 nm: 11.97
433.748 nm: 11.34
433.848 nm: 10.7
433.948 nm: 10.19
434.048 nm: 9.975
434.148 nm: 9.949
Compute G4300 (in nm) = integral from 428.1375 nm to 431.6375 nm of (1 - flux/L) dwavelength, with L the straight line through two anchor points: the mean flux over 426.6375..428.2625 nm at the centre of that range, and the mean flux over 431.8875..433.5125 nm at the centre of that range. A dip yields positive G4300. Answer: 0.60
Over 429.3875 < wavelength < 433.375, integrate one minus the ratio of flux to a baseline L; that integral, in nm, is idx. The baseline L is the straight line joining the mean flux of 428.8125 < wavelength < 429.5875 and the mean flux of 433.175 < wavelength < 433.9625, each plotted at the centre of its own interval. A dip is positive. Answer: 0.54 nm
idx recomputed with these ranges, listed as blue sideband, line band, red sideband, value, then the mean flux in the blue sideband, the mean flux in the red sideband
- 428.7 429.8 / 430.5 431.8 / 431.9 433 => 0.19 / 9.28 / 10.3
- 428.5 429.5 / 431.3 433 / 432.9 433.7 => 0.13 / 9.44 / 11.9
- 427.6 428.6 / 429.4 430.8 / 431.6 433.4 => 0.36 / 9.89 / 10.8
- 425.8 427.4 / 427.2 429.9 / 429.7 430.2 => -0.27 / 10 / 7.67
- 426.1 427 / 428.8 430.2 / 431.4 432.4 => 0.25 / 10.3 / 10.8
